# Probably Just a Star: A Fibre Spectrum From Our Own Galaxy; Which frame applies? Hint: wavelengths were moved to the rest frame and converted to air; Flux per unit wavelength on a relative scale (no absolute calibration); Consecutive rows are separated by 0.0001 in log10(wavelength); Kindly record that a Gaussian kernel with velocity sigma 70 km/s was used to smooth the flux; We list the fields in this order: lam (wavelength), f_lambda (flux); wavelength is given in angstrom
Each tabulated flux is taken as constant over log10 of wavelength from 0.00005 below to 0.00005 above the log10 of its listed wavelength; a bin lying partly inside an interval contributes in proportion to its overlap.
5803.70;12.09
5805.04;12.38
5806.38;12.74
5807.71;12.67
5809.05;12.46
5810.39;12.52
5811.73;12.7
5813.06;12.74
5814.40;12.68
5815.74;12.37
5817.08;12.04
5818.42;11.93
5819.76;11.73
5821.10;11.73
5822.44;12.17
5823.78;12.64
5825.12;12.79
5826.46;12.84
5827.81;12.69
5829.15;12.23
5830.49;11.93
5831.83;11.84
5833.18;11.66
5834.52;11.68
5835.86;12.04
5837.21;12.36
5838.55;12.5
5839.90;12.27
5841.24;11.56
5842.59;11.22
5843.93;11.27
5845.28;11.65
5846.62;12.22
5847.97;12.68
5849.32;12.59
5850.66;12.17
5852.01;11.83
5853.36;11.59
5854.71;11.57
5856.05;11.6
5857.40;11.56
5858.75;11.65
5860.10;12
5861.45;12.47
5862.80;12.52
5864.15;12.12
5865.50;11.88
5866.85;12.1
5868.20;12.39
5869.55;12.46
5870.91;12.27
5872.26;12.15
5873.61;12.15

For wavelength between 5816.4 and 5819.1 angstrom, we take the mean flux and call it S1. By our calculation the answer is 12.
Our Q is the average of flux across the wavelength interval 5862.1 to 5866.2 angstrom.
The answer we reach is 12.2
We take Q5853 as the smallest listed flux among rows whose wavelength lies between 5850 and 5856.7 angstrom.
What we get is 11.57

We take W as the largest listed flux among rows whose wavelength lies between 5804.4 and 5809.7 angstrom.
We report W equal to 12.74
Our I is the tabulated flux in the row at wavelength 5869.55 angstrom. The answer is 12.46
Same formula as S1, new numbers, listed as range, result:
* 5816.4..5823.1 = 11.9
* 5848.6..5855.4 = 12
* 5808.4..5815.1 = 12.6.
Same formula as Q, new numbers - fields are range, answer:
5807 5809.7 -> 12.6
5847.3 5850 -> 12.6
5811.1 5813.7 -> 12.8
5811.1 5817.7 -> 12.5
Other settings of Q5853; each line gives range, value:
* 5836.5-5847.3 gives 11.22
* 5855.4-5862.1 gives 11.56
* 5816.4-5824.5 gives 11.73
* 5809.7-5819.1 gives 11.93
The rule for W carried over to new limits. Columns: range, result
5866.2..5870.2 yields 12.46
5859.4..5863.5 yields 12.52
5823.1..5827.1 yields 12.84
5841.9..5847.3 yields 12.22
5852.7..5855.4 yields 11.59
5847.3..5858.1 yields 12.68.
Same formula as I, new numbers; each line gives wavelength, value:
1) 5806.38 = 12.74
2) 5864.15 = 12.12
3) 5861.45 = 12.47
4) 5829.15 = 12.23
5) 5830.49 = 11.93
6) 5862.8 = 12.52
